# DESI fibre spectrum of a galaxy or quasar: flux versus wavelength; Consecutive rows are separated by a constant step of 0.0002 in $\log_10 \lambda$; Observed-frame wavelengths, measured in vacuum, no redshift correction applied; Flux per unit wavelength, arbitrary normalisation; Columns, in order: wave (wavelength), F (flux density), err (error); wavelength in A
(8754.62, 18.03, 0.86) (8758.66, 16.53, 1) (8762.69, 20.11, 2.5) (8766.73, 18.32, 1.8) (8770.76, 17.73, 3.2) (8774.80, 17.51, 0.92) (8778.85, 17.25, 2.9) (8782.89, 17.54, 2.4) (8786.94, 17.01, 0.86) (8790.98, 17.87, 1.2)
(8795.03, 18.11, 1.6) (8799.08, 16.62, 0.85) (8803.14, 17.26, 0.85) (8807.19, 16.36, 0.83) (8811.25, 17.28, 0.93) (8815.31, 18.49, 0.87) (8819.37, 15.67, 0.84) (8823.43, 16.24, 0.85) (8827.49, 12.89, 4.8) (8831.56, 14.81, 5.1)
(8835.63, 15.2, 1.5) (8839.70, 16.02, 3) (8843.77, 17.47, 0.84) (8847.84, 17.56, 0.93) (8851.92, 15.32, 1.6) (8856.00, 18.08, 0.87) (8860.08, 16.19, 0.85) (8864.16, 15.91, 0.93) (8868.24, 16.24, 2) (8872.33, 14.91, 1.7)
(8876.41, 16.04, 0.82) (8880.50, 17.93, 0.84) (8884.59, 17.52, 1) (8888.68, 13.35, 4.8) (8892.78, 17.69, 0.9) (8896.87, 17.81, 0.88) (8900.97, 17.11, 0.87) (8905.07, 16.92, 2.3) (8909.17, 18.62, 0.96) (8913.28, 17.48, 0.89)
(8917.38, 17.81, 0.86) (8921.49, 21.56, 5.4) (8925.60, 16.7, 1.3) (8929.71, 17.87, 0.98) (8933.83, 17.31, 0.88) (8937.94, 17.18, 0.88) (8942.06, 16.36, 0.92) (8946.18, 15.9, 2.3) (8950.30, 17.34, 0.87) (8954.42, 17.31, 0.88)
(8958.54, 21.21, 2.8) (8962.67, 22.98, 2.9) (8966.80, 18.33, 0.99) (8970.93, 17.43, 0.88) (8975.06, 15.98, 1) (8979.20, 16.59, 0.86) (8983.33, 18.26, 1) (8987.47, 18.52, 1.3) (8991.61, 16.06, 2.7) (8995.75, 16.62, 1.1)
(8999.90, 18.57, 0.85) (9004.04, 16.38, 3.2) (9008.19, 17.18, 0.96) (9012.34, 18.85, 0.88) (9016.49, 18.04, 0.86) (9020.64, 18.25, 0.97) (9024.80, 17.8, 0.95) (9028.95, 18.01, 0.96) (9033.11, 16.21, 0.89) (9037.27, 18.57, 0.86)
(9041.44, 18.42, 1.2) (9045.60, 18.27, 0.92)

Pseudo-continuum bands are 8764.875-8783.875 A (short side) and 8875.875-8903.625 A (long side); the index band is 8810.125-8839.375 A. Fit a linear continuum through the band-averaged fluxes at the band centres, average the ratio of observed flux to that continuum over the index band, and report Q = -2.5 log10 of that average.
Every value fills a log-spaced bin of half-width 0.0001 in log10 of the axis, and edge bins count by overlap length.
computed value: 0.10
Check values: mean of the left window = 17.7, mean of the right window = 16.8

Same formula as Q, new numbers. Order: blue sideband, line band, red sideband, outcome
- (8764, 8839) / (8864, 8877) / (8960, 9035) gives 0.09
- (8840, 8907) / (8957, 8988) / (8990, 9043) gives -0.08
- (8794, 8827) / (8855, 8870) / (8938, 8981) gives 0.04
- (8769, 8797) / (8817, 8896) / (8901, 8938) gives 0.11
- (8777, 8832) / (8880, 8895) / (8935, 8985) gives 0.05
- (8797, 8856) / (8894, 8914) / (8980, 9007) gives -0.05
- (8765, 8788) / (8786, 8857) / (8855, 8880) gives 0.02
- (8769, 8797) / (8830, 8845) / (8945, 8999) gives 0.12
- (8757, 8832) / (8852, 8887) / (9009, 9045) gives 0.06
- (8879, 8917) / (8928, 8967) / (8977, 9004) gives -0.06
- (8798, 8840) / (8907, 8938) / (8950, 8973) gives 0.01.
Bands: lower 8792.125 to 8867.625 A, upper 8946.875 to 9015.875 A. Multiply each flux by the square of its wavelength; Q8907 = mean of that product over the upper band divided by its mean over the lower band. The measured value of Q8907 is 1.13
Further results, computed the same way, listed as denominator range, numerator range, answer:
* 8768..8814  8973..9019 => 1.05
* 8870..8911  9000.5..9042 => 1.09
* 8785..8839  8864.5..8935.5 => 1.07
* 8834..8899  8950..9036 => 1.12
